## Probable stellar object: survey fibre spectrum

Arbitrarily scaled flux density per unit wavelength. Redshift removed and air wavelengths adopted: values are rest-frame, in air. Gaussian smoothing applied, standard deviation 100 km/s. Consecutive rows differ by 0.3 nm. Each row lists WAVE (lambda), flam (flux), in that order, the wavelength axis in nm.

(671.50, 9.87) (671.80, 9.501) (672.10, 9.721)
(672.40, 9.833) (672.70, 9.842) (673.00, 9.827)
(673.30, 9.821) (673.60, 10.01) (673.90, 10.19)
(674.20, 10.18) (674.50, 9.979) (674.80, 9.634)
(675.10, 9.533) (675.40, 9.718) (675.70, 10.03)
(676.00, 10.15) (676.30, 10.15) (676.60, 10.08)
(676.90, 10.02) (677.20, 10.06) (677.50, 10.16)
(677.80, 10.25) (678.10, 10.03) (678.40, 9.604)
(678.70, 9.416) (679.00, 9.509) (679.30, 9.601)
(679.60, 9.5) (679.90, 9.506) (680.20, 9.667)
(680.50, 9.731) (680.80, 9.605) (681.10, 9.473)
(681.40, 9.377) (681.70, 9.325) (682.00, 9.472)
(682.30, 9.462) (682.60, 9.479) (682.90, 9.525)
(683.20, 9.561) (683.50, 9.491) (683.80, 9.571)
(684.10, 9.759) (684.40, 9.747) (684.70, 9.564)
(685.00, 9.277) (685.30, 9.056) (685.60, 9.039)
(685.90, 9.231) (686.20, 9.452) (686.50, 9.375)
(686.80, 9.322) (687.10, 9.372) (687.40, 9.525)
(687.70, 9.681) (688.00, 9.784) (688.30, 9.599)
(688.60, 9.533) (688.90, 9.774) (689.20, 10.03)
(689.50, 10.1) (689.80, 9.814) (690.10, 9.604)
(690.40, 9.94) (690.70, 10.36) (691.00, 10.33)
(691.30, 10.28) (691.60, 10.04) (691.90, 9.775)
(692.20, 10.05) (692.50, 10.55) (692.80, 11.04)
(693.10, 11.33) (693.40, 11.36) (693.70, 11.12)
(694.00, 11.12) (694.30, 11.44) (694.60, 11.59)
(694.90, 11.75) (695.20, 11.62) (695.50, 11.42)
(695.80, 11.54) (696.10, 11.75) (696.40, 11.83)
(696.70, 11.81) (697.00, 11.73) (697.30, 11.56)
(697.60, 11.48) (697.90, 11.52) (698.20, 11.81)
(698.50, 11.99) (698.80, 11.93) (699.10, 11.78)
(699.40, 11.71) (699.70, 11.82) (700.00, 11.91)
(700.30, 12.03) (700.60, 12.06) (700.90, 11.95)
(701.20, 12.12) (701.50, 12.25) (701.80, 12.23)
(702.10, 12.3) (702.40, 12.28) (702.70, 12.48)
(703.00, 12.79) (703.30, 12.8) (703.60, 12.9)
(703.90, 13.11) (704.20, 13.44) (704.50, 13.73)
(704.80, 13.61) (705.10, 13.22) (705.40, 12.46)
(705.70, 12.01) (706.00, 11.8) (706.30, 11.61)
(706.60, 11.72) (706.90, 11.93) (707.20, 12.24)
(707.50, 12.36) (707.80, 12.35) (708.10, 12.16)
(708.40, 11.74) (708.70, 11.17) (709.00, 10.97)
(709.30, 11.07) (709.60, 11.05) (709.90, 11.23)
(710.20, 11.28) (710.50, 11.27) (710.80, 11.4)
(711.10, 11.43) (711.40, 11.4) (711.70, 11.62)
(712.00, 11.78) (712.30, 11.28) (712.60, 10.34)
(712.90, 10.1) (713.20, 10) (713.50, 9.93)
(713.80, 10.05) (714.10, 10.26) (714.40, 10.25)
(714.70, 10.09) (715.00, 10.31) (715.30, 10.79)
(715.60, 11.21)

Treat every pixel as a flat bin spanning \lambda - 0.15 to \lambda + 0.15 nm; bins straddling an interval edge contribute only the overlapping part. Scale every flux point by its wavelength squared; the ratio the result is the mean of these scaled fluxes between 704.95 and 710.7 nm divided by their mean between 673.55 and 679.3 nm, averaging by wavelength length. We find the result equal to 1.30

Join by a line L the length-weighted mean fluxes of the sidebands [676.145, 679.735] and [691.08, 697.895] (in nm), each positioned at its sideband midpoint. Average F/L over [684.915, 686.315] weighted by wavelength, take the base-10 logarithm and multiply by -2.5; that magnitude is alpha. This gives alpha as 0.141 mag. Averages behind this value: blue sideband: 9.87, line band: 9.2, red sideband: 11.2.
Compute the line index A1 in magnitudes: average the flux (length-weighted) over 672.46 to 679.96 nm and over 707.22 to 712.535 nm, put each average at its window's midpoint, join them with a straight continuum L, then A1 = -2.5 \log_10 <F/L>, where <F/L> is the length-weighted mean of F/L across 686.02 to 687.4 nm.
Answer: 0.11 mag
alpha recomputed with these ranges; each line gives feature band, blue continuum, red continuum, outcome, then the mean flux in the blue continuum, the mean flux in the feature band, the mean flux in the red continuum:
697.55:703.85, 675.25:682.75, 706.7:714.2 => -0.13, 9.73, 12.1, 11.2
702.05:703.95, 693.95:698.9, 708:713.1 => -0.11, 11.6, 12.7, 11.2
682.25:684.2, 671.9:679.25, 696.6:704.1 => 0.11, 9.9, 9.55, 12.1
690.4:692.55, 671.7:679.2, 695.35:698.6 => 0.11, 9.89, 10.2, 11.7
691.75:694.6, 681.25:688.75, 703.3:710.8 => -0.05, 9.46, 10.9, 12.1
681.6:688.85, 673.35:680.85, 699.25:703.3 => 0.13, 9.86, 9.47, 12.2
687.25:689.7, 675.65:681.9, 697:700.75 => 0.11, 9.77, 9.75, 11.8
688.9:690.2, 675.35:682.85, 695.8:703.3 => 0.10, 9.73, 9.88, 12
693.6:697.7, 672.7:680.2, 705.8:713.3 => -0.08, 9.87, 11.6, 11.4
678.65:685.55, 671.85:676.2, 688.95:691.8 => 0.05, 9.88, 9.5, 10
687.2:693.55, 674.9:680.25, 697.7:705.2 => 0.11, 9.83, 10.1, 12.4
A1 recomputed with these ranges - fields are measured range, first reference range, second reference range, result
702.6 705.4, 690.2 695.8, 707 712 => -0.16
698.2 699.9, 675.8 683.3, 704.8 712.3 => -0.07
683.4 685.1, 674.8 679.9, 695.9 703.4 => 0.10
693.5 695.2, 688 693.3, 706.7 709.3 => -0.09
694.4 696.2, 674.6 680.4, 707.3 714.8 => -0.11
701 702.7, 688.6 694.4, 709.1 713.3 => -0.14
